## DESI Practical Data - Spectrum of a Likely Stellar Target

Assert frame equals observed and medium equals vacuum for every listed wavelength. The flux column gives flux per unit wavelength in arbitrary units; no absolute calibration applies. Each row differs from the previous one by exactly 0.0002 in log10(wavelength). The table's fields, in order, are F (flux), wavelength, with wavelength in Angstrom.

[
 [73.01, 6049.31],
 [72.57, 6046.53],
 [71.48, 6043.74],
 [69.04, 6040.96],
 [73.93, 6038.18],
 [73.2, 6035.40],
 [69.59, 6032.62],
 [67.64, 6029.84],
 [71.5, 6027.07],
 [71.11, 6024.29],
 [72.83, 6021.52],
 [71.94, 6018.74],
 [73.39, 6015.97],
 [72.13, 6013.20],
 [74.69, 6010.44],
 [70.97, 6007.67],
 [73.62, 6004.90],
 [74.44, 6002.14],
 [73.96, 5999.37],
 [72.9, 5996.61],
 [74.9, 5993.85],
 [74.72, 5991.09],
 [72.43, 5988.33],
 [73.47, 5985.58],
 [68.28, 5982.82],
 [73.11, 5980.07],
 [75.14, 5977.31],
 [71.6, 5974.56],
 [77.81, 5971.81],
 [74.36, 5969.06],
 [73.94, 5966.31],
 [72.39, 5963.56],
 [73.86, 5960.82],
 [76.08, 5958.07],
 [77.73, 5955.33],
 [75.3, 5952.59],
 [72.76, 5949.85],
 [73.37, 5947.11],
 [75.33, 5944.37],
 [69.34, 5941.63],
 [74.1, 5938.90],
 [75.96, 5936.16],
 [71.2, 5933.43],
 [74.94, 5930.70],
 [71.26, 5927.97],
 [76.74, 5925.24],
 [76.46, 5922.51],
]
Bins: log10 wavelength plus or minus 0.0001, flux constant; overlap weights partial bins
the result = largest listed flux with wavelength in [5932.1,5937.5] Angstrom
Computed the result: 75.96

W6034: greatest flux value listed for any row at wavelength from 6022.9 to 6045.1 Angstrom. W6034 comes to 73.93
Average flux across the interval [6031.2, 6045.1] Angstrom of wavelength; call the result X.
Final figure 71.4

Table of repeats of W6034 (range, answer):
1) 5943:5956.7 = 77.73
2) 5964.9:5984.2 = 77.81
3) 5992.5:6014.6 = 74.9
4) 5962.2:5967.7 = 73.94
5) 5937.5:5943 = 74.1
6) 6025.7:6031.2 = 71.5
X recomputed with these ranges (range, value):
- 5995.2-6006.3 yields 73.7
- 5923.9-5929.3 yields 74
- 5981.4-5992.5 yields 72.3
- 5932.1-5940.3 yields 73.8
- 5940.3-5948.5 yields 72.6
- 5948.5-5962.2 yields 75.2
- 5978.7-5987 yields 71.7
